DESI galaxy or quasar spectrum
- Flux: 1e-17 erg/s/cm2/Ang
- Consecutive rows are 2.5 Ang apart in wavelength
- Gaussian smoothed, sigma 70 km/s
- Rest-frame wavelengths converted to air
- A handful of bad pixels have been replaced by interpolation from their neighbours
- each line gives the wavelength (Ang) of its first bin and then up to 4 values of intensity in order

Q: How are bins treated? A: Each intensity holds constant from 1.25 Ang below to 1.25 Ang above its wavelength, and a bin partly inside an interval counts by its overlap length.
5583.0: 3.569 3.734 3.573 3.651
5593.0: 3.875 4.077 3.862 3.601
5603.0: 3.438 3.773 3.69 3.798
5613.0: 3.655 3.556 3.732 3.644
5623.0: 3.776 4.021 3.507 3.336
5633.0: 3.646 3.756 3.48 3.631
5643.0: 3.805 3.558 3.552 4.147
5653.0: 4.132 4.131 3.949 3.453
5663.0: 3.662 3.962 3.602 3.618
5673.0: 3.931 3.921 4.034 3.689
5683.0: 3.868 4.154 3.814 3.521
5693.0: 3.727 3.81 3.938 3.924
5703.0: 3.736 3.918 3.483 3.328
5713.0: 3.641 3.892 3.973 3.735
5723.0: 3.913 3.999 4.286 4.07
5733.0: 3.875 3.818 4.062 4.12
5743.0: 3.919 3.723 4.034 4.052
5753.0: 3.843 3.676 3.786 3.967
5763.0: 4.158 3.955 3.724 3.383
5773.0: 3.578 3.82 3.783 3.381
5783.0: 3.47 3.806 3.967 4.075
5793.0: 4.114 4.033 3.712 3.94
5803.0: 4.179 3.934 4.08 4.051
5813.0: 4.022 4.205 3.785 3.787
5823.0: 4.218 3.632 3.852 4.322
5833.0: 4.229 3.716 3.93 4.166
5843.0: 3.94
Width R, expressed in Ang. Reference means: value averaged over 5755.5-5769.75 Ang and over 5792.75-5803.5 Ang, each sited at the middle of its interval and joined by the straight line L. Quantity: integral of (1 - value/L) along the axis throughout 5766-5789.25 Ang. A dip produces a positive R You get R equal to 1.5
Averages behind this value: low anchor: 3.88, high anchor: 3.97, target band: 3.67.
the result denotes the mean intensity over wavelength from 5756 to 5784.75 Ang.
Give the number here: 3.73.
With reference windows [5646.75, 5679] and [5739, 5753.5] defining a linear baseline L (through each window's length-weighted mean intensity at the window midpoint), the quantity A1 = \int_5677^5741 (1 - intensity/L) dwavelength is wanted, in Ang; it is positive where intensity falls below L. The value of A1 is 0.9 Ang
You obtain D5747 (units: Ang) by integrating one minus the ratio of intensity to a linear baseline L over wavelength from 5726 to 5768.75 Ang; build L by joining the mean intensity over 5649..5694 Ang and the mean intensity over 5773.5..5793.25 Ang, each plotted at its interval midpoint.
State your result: -1.7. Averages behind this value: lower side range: 3.85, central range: 3.95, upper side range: 3.78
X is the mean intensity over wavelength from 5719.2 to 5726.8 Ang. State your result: 3.89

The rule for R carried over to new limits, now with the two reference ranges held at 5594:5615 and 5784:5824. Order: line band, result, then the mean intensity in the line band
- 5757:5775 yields 0.7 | 3.79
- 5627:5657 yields 0.4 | 3.73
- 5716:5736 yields -0.4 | 3.96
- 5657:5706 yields 0.3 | 3.81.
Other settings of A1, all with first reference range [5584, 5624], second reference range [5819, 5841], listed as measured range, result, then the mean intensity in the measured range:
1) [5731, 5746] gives -0.3 Ang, 3.94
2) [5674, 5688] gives -0.4 Ang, 3.92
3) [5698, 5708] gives 0.0 Ang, 3.82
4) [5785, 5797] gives -0.2 Ang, 4.01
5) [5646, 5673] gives -0.3 Ang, 3.82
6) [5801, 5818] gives -0.4 Ang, 4.05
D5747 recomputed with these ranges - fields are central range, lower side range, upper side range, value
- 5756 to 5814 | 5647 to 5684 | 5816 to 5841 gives 1.04 Ang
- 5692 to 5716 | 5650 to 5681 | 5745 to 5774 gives 0.70 Ang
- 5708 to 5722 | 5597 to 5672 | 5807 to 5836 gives 0.51 Ang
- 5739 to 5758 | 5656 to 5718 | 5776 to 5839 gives -0.23 Ang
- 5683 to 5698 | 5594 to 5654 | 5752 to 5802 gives -0.26 Ang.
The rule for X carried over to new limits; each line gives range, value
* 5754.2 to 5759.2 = 3.73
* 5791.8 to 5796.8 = 4.07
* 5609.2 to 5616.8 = 3.67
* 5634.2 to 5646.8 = 3.65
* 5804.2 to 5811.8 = 4.02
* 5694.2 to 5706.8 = 3.86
